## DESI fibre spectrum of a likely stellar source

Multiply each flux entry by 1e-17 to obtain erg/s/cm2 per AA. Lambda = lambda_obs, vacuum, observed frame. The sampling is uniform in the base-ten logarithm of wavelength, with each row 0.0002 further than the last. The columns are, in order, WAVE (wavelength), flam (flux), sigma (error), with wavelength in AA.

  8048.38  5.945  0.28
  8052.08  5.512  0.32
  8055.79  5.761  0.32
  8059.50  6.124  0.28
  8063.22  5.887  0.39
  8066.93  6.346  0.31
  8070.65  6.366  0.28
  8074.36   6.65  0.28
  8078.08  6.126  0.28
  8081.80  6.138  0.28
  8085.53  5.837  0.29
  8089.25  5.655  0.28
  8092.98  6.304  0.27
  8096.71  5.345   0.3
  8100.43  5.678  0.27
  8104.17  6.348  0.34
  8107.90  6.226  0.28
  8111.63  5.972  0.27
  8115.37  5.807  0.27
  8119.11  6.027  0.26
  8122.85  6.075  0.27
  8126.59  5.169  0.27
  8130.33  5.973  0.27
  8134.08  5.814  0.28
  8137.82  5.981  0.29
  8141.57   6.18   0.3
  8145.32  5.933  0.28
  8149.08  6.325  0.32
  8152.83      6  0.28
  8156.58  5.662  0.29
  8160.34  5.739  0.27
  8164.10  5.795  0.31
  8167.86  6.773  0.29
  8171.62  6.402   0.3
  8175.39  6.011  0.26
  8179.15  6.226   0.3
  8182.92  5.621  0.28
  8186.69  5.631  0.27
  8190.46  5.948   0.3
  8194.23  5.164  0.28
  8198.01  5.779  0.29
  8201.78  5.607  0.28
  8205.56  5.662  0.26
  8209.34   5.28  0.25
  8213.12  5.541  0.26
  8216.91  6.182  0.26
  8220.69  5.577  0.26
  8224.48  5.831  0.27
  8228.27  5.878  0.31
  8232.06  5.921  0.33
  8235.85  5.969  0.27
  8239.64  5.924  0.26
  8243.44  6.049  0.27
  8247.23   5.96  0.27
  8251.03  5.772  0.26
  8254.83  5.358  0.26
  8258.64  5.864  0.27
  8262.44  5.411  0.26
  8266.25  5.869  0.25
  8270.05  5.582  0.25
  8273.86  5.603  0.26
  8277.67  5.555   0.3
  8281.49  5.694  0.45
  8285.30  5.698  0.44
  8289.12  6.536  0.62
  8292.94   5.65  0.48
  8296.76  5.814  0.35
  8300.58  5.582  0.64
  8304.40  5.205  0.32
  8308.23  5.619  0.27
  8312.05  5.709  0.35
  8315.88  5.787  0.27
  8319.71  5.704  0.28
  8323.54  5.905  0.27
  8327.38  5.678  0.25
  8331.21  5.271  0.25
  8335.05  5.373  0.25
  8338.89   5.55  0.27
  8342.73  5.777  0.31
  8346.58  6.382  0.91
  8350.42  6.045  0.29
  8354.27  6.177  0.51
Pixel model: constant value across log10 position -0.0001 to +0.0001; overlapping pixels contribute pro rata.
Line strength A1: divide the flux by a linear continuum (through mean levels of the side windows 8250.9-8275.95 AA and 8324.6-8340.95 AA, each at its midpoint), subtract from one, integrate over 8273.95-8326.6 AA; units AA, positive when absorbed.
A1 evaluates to -1.6 AA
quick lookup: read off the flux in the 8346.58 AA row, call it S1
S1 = 6.382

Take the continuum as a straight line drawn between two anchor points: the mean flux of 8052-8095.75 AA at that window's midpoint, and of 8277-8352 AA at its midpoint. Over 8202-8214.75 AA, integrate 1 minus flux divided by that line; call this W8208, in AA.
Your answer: 0.8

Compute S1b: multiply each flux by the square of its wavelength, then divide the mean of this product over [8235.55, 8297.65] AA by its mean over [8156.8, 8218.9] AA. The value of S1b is 1.01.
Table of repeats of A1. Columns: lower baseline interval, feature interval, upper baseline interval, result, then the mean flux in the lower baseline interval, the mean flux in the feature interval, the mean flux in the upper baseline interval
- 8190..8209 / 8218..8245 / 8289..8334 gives -1.4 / 5.58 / 5.89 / 5.67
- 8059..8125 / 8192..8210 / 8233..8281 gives 1.0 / 6.04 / 5.52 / 5.74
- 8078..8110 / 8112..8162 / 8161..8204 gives 0.2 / 5.95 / 5.9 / 5.9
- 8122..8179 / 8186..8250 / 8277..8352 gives 1.3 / 6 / 5.76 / 5.73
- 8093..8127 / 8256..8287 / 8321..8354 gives 0.8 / 5.9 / 5.65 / 5.77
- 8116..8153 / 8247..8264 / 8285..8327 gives 0.4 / 5.94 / 5.65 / 5.75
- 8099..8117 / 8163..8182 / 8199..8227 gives -1.4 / 6.02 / 6.23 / 5.68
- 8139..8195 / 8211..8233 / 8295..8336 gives 0.1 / 5.98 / 5.81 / 5.61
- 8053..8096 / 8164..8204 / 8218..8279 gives -0.2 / 6.07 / 5.91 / 5.77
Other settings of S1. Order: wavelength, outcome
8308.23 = 5.619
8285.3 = 5.698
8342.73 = 5.777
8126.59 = 5.169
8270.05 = 5.582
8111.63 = 5.972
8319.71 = 5.704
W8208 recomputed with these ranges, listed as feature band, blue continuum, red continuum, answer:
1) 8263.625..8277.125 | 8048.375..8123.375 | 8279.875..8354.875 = 0.34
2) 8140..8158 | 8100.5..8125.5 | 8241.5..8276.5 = -0.25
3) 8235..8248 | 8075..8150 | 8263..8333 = -0.47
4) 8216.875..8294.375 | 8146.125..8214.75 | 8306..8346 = -0.64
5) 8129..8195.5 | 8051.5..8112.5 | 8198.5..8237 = -1.16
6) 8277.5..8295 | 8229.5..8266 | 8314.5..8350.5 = -0.25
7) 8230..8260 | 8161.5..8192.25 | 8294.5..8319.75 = -0.13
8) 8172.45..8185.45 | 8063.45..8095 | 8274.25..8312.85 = -0.06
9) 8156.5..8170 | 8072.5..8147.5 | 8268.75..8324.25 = -0.35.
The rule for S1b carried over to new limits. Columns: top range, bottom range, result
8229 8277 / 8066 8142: 1.00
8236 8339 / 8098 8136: 1.01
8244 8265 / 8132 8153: 0.97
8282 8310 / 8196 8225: 1.03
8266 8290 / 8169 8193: 0.99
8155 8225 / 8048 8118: 0.99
